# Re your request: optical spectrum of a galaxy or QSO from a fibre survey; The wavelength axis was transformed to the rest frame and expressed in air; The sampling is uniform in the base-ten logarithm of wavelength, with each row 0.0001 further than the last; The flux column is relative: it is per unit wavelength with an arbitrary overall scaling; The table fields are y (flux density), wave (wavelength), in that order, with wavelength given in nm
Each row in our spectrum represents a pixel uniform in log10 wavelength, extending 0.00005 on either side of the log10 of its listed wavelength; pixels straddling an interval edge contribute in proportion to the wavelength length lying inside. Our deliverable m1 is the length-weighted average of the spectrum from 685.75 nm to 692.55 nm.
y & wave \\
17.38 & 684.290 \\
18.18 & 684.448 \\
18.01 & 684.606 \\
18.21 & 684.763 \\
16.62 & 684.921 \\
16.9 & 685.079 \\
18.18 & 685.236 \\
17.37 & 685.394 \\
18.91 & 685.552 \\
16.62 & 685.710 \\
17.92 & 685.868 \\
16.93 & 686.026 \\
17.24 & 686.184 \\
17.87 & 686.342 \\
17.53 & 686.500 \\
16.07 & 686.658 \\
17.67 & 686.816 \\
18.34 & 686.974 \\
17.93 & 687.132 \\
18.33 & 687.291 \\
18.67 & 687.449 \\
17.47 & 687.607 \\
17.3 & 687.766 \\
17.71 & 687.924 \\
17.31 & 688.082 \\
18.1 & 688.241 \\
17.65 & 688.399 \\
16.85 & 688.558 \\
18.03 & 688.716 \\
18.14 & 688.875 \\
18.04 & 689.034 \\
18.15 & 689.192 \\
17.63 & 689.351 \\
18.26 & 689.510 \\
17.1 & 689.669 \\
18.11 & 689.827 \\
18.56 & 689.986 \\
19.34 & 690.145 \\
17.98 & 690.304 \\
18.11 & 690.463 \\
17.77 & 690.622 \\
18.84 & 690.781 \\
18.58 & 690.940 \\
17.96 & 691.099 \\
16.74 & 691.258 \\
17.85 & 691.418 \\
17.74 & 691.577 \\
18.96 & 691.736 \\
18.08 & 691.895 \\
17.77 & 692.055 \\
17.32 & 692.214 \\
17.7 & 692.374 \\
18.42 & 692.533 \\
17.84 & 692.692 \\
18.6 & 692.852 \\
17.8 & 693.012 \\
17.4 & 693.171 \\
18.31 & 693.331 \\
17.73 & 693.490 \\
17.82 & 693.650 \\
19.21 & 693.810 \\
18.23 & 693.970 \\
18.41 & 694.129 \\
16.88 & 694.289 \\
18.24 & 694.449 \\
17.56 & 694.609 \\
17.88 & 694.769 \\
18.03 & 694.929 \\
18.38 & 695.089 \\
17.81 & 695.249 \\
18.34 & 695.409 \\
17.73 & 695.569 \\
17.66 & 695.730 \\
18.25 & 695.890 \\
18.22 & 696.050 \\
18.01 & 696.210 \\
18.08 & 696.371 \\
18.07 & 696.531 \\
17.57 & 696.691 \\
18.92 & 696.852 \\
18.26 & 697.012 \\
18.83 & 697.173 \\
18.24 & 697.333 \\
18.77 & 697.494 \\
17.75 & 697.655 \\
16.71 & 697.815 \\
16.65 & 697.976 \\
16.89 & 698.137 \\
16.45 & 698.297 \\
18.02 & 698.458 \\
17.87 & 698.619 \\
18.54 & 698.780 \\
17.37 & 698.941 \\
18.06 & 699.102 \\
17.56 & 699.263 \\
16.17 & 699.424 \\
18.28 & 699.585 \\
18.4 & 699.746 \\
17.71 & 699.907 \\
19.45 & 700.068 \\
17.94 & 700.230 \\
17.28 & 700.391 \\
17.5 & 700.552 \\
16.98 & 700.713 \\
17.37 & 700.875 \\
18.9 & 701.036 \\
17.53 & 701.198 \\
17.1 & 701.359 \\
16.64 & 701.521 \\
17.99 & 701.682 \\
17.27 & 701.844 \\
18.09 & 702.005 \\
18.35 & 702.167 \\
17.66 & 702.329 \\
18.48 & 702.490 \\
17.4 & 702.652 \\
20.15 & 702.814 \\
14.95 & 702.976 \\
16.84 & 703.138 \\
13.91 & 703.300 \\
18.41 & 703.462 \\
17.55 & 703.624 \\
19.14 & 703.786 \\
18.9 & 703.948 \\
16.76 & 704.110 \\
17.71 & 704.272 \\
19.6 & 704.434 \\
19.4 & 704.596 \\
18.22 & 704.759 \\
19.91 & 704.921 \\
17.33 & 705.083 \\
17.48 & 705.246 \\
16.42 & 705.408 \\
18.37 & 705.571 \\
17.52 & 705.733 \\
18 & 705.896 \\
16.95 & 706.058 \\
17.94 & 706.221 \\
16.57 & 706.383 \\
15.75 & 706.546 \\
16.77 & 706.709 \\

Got 17.9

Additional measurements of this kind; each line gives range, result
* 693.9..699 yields 17.9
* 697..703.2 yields 17.7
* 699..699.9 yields 17.7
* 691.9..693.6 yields 17.9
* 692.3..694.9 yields 18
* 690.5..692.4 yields 17.9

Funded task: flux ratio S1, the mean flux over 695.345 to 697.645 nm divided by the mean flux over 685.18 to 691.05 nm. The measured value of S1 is 1.0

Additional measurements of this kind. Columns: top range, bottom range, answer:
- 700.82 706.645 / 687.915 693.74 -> 0.98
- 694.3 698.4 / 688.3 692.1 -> 0.99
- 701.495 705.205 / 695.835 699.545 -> 1.00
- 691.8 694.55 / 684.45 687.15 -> 1.02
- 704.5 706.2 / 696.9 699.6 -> 1.02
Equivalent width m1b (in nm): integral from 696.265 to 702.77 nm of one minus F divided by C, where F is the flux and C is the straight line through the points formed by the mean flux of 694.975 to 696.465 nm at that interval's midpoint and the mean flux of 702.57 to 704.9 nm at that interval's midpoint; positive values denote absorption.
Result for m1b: 0.057 nm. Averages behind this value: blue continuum 18.1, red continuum 17.8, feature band 17.8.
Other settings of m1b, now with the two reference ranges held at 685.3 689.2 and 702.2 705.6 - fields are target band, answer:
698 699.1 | 0.02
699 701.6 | 0.02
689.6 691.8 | -0.05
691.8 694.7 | -0.04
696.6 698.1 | -0.01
